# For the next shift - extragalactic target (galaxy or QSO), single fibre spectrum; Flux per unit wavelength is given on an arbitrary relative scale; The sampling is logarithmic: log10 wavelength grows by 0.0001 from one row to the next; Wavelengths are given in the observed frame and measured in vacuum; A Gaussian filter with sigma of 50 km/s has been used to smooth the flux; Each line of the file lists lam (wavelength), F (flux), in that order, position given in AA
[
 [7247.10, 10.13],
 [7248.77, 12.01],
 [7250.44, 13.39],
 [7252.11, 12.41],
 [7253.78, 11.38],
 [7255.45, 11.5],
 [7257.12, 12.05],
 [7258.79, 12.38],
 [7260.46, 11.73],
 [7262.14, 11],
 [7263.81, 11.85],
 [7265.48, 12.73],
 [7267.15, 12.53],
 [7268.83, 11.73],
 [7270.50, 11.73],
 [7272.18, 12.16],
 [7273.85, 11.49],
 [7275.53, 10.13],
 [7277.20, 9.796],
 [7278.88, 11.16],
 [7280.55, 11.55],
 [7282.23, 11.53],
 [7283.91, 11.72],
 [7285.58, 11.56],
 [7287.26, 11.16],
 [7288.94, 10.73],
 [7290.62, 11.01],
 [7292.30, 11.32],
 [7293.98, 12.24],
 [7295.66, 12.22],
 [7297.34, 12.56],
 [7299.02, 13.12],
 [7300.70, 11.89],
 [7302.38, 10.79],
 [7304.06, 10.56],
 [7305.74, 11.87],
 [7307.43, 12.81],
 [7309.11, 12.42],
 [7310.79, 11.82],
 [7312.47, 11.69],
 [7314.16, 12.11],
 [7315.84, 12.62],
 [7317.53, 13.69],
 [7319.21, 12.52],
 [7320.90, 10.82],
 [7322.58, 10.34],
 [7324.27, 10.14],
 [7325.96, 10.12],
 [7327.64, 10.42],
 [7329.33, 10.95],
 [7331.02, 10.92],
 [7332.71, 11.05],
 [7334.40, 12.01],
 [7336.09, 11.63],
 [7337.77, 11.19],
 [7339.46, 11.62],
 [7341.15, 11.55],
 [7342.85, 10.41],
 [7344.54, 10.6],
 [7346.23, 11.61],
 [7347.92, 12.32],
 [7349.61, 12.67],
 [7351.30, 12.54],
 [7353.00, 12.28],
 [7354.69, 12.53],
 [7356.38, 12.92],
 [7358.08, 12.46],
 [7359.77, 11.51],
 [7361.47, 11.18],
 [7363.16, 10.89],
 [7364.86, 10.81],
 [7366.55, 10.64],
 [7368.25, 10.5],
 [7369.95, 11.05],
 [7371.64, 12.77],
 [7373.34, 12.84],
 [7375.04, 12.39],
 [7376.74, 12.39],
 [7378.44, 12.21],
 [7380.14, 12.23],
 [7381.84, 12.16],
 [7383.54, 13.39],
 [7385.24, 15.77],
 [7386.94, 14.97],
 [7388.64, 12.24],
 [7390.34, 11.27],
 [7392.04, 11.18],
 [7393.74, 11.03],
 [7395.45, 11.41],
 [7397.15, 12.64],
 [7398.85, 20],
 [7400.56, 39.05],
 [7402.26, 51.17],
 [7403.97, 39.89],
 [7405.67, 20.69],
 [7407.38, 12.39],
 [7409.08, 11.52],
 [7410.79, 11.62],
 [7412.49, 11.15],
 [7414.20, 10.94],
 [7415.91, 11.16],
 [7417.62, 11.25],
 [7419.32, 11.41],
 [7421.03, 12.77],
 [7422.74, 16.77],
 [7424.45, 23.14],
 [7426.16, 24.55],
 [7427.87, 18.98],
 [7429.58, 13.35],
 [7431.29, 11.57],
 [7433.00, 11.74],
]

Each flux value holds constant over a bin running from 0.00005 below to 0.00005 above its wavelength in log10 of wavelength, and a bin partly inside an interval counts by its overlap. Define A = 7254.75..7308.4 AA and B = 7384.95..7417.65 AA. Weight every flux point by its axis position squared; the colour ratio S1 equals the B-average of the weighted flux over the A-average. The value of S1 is 1.6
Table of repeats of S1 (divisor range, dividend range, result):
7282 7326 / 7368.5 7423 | 1.37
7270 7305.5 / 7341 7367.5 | 1.04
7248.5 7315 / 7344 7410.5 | 1.31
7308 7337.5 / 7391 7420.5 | 1.60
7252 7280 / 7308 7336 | 1.01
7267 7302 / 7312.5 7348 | 0.99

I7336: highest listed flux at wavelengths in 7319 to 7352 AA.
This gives 12.67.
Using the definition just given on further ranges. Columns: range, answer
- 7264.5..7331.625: 13.69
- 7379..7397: 15.77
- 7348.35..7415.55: 51.17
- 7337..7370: 12.92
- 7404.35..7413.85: 20.69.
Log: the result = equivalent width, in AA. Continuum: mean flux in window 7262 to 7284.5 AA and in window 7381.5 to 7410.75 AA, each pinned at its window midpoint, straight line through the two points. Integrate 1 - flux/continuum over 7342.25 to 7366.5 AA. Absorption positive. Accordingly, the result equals 6.8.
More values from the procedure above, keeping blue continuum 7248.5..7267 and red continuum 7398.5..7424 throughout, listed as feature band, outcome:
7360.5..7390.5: 9.4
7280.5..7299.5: 2.7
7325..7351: 7.6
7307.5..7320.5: 2.1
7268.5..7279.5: 1.4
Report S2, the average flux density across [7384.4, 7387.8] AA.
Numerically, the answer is 15.4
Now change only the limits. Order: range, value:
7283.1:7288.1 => 11.5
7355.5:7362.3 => 12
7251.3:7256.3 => 11.8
